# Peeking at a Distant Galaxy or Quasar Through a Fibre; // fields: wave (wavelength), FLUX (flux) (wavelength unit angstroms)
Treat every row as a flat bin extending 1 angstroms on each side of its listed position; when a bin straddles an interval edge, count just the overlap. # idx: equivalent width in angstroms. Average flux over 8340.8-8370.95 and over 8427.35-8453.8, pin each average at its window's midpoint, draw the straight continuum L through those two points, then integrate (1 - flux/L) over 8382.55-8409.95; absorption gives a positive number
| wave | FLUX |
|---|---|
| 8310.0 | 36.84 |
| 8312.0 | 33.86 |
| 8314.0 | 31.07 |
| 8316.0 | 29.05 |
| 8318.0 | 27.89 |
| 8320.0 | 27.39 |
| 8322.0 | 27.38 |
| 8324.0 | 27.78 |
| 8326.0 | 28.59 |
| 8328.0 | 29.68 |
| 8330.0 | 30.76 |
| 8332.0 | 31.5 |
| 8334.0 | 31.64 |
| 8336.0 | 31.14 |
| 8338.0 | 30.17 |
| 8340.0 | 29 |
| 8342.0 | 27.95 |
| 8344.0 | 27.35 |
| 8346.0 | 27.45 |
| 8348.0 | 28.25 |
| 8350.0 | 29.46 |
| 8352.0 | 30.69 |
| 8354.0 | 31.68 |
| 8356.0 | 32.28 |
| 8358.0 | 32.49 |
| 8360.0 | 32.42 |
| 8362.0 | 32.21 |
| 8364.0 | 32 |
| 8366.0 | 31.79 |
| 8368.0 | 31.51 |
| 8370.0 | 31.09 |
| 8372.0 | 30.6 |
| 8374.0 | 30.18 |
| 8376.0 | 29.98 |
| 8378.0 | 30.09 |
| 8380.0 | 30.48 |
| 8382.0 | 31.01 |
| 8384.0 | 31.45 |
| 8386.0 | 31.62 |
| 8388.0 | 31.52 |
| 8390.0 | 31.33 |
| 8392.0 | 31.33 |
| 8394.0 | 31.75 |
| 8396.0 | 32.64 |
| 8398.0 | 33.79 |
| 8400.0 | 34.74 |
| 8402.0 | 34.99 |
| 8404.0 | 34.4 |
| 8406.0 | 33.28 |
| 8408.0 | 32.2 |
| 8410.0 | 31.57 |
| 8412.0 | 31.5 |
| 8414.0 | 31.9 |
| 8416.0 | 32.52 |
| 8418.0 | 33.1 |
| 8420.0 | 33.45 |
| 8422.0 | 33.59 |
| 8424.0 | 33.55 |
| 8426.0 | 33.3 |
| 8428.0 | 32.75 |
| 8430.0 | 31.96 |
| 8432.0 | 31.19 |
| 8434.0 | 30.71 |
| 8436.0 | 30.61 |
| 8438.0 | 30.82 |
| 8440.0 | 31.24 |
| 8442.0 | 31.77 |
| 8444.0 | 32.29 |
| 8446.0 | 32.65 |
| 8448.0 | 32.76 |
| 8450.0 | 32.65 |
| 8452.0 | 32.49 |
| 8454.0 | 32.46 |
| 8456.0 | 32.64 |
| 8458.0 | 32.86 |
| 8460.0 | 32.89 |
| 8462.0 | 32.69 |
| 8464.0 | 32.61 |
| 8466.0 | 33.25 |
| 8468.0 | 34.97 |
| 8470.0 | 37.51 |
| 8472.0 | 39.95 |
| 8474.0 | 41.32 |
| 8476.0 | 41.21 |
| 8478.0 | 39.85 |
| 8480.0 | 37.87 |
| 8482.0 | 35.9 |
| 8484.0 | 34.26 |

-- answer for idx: -1.3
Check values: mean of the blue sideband 30.6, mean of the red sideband 31.8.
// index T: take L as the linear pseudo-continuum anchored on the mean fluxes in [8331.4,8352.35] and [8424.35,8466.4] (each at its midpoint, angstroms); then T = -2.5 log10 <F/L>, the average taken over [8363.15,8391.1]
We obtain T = -0.02 mag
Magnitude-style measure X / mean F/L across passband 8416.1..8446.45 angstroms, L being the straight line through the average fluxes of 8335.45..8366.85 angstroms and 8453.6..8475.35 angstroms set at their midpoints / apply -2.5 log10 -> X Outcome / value 0.05 mag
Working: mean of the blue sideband 30.4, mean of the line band 32.2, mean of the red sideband 35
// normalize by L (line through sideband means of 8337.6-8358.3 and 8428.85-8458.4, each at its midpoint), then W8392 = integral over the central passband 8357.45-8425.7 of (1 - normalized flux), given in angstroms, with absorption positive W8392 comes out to -3.3 angstroms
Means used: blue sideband 29.6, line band 32.1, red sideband 31.9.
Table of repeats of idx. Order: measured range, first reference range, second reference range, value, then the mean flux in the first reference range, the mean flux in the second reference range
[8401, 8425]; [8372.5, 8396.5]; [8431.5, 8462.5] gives -1.1 angstroms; 31.1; 32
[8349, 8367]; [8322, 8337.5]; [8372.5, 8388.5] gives -0.7 angstroms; 30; 30.8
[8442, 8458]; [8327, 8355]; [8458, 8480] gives 1.3 angstroms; 29.8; 36.5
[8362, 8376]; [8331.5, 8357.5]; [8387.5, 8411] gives 0.0 angstroms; 29.9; 32.8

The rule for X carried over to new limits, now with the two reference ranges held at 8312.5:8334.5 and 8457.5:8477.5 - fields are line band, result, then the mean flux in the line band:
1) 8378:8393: 0.04 mag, 31.2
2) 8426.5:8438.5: 0.10 mag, 31.4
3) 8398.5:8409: -0.03 mag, 33.9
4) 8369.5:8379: 0.05 mag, 30.4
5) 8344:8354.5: 0.05 mag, 29.2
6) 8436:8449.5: 0.10 mag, 31.9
